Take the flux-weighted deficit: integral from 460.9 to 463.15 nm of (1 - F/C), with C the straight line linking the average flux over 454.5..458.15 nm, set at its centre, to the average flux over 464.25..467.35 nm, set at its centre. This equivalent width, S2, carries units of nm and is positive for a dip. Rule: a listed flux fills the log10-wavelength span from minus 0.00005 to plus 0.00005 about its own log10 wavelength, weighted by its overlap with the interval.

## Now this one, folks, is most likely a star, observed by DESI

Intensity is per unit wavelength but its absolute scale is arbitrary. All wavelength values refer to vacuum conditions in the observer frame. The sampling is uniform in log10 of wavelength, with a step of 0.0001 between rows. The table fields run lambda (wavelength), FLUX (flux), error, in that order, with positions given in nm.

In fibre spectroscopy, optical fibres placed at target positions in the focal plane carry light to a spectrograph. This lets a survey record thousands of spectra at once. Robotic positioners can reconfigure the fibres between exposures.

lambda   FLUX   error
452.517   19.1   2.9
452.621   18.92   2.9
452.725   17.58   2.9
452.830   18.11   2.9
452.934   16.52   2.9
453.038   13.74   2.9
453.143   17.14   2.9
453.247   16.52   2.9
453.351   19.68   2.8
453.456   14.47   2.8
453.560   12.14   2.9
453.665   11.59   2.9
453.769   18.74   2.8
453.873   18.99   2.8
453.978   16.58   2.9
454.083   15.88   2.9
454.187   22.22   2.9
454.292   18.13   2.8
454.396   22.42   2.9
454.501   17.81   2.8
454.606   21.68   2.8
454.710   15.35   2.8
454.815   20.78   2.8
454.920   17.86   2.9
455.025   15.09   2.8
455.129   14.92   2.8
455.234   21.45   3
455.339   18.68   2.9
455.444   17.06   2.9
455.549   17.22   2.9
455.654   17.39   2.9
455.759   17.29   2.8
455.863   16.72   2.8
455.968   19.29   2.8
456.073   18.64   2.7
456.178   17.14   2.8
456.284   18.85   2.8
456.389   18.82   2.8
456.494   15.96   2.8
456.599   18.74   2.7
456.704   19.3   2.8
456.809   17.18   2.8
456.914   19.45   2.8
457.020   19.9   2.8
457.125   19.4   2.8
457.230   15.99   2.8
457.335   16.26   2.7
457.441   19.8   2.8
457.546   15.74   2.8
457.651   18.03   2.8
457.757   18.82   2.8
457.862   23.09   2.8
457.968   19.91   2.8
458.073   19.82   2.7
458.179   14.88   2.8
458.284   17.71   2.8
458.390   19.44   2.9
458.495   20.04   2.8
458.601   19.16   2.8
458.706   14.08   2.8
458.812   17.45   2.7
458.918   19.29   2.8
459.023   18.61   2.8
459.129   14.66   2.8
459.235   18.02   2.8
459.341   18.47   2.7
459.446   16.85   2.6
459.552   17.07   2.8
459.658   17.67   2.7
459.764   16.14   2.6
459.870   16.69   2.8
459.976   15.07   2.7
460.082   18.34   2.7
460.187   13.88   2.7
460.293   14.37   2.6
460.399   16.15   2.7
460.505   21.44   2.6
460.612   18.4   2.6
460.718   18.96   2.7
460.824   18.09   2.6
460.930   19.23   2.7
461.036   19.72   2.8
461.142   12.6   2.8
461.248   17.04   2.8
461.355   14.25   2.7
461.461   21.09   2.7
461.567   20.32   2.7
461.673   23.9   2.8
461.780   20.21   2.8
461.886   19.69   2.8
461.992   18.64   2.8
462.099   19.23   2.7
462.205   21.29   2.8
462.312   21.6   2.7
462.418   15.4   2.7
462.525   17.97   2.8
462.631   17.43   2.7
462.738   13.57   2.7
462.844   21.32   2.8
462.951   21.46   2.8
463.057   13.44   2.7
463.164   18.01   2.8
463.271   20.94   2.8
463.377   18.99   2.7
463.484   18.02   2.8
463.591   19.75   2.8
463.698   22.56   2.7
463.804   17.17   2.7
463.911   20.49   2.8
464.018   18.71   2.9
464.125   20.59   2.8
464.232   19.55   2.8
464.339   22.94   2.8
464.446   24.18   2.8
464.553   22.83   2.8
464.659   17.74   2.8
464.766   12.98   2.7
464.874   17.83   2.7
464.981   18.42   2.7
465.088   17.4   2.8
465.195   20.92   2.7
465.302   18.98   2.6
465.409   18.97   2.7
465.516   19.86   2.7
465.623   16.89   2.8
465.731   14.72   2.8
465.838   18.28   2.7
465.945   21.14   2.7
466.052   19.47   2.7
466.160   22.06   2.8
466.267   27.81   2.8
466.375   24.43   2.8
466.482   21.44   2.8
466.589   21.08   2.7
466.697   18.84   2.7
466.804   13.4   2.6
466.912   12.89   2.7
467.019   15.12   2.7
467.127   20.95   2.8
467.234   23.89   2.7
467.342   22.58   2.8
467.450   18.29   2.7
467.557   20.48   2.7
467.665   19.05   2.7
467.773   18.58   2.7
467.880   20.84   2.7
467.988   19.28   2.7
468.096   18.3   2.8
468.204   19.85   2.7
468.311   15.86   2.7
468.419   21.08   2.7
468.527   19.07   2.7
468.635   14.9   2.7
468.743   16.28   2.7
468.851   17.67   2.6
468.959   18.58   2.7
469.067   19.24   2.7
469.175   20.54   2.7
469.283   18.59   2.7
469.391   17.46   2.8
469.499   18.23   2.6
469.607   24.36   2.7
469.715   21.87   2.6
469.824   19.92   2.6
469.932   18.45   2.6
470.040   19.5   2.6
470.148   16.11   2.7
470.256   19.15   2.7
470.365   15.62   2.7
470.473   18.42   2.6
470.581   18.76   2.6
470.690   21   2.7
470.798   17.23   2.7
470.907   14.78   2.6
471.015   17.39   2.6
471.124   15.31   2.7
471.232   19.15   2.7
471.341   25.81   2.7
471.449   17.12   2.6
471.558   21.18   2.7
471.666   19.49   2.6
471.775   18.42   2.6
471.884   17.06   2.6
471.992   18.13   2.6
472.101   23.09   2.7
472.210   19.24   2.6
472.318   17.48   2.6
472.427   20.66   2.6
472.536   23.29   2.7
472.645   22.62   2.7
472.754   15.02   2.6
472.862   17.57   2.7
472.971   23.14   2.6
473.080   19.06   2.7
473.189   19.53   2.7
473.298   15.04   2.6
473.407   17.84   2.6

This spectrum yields 0.06 nm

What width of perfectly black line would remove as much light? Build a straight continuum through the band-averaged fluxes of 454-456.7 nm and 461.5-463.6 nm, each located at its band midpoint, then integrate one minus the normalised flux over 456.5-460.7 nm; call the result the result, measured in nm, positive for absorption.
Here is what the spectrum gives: 0.17 nm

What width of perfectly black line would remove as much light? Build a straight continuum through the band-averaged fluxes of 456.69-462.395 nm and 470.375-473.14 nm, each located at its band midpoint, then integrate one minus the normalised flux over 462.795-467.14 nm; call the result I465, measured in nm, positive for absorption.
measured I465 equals -0.16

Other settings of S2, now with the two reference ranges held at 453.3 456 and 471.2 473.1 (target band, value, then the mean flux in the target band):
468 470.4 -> 0.10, 18.7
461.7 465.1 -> -0.06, 19.1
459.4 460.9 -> 0.10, 17.1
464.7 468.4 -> 0.00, 19.2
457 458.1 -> -0.04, 18.7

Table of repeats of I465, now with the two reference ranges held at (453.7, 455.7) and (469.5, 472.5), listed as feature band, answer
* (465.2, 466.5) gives -0.10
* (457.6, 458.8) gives -0.01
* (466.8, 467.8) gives 0.01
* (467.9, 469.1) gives 0.04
